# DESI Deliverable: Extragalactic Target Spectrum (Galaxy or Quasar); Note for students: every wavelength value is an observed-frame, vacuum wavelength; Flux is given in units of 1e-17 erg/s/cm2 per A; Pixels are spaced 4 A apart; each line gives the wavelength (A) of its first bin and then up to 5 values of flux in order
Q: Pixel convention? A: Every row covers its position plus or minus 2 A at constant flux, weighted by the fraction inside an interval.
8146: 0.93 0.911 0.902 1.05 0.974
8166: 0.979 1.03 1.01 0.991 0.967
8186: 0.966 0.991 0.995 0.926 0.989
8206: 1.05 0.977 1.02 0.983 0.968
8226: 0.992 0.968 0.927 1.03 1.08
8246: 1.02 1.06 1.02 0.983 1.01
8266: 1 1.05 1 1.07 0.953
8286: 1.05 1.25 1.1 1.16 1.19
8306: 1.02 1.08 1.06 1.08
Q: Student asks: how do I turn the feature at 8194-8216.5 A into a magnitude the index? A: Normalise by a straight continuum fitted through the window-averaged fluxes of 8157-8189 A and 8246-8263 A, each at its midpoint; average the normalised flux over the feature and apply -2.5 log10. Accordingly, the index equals 0.01 mag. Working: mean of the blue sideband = 0.994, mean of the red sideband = 1.02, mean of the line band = 0.992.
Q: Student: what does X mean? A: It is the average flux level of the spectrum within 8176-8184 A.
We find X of 0.979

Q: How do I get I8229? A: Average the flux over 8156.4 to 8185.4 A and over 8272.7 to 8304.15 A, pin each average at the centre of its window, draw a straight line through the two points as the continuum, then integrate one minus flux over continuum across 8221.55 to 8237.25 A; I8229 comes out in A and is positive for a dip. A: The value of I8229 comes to 1.2 A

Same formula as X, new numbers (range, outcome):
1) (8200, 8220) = 1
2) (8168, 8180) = 1.01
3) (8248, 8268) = 1.01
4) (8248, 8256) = 1.04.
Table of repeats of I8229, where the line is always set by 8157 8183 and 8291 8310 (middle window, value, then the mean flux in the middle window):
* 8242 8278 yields 1.9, 1.02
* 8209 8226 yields 0.9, 0.988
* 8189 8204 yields 0.7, 0.974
